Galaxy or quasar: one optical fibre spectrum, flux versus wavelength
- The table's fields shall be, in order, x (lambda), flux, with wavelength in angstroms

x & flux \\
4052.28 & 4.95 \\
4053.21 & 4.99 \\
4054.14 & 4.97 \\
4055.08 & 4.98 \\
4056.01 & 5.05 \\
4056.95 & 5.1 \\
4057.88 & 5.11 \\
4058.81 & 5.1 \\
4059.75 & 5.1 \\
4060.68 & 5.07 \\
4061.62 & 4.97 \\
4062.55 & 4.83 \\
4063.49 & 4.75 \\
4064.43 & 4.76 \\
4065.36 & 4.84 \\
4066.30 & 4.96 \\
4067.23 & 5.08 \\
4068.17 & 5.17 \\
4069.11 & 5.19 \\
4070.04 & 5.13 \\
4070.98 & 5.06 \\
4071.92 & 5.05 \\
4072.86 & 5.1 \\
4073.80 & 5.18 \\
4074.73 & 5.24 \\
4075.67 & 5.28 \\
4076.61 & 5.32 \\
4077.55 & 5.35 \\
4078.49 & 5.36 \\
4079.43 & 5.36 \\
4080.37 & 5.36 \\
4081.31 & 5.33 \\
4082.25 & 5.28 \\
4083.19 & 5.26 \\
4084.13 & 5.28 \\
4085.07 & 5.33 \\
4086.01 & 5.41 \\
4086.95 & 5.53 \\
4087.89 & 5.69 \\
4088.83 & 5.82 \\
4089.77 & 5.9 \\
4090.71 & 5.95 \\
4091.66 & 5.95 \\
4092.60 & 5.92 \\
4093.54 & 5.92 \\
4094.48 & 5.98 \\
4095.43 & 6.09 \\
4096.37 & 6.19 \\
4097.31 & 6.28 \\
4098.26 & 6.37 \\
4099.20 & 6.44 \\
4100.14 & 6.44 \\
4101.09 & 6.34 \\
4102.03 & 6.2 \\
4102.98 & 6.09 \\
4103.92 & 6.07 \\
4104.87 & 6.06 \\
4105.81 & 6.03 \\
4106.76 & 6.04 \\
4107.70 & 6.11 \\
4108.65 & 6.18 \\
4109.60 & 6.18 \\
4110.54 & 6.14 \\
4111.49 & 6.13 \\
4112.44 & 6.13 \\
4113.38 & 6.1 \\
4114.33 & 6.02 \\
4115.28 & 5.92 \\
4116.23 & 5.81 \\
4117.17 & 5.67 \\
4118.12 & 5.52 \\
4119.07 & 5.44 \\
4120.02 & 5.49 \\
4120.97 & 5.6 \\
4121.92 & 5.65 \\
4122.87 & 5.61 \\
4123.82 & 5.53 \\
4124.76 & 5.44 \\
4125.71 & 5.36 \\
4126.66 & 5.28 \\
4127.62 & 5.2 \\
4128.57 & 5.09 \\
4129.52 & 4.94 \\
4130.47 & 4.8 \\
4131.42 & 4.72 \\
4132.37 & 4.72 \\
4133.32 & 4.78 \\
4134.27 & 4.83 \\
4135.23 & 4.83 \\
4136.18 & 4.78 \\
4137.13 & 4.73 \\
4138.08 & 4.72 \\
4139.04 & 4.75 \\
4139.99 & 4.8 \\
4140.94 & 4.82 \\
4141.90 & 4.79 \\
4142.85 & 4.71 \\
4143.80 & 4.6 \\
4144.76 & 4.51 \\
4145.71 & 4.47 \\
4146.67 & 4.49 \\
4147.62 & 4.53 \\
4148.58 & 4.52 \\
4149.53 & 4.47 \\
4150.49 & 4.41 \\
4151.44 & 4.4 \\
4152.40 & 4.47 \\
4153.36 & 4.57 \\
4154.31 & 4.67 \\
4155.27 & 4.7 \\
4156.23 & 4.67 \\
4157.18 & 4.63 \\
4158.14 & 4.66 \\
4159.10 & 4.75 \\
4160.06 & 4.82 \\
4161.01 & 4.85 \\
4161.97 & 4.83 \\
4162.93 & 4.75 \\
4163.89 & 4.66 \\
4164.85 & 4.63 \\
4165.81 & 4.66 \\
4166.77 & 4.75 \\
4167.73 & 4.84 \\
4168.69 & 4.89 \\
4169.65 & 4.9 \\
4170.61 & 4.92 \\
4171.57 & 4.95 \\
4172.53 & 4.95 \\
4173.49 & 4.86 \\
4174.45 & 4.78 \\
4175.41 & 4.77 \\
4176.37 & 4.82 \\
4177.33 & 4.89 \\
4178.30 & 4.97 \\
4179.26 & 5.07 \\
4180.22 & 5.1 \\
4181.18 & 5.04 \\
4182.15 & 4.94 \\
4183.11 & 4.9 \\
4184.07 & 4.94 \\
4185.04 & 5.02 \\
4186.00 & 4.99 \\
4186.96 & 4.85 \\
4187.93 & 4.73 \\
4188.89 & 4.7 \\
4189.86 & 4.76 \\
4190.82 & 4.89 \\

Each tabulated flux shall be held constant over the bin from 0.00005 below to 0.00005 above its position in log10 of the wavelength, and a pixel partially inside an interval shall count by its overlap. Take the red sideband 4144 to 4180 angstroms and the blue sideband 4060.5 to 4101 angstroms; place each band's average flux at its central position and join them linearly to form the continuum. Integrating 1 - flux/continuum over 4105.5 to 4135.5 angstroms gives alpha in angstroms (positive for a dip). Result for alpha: -2.5 angstroms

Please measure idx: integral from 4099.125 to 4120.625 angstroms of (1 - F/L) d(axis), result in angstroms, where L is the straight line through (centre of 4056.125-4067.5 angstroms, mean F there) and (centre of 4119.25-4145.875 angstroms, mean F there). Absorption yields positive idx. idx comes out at -4.4 angstroms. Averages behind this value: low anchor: 4.97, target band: 6.01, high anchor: 4.99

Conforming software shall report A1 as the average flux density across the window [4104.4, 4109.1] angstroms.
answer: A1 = 6.09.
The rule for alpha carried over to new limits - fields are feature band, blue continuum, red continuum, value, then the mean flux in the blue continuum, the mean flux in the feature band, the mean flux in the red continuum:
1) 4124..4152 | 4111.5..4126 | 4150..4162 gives 2.04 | 5.71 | 4.78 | 4.64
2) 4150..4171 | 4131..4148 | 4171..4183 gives 0.56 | 4.7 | 4.7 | 4.93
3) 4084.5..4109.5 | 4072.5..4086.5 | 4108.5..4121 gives -1.89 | 5.3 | 6.01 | 5.88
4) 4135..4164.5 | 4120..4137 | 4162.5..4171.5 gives 1.69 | 5.13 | 4.66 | 4.78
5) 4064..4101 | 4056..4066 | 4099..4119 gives -0.43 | 4.97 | 5.53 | 6.06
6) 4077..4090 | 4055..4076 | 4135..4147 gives -1.24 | 5.05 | 5.44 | 4.69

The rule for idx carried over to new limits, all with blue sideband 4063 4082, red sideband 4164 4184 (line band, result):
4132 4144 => 0.5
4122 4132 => -0.4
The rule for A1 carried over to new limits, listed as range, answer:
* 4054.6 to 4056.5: 4.99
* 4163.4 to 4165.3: 4.64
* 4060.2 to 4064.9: 4.88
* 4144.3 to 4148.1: 4.5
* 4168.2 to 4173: 4.92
